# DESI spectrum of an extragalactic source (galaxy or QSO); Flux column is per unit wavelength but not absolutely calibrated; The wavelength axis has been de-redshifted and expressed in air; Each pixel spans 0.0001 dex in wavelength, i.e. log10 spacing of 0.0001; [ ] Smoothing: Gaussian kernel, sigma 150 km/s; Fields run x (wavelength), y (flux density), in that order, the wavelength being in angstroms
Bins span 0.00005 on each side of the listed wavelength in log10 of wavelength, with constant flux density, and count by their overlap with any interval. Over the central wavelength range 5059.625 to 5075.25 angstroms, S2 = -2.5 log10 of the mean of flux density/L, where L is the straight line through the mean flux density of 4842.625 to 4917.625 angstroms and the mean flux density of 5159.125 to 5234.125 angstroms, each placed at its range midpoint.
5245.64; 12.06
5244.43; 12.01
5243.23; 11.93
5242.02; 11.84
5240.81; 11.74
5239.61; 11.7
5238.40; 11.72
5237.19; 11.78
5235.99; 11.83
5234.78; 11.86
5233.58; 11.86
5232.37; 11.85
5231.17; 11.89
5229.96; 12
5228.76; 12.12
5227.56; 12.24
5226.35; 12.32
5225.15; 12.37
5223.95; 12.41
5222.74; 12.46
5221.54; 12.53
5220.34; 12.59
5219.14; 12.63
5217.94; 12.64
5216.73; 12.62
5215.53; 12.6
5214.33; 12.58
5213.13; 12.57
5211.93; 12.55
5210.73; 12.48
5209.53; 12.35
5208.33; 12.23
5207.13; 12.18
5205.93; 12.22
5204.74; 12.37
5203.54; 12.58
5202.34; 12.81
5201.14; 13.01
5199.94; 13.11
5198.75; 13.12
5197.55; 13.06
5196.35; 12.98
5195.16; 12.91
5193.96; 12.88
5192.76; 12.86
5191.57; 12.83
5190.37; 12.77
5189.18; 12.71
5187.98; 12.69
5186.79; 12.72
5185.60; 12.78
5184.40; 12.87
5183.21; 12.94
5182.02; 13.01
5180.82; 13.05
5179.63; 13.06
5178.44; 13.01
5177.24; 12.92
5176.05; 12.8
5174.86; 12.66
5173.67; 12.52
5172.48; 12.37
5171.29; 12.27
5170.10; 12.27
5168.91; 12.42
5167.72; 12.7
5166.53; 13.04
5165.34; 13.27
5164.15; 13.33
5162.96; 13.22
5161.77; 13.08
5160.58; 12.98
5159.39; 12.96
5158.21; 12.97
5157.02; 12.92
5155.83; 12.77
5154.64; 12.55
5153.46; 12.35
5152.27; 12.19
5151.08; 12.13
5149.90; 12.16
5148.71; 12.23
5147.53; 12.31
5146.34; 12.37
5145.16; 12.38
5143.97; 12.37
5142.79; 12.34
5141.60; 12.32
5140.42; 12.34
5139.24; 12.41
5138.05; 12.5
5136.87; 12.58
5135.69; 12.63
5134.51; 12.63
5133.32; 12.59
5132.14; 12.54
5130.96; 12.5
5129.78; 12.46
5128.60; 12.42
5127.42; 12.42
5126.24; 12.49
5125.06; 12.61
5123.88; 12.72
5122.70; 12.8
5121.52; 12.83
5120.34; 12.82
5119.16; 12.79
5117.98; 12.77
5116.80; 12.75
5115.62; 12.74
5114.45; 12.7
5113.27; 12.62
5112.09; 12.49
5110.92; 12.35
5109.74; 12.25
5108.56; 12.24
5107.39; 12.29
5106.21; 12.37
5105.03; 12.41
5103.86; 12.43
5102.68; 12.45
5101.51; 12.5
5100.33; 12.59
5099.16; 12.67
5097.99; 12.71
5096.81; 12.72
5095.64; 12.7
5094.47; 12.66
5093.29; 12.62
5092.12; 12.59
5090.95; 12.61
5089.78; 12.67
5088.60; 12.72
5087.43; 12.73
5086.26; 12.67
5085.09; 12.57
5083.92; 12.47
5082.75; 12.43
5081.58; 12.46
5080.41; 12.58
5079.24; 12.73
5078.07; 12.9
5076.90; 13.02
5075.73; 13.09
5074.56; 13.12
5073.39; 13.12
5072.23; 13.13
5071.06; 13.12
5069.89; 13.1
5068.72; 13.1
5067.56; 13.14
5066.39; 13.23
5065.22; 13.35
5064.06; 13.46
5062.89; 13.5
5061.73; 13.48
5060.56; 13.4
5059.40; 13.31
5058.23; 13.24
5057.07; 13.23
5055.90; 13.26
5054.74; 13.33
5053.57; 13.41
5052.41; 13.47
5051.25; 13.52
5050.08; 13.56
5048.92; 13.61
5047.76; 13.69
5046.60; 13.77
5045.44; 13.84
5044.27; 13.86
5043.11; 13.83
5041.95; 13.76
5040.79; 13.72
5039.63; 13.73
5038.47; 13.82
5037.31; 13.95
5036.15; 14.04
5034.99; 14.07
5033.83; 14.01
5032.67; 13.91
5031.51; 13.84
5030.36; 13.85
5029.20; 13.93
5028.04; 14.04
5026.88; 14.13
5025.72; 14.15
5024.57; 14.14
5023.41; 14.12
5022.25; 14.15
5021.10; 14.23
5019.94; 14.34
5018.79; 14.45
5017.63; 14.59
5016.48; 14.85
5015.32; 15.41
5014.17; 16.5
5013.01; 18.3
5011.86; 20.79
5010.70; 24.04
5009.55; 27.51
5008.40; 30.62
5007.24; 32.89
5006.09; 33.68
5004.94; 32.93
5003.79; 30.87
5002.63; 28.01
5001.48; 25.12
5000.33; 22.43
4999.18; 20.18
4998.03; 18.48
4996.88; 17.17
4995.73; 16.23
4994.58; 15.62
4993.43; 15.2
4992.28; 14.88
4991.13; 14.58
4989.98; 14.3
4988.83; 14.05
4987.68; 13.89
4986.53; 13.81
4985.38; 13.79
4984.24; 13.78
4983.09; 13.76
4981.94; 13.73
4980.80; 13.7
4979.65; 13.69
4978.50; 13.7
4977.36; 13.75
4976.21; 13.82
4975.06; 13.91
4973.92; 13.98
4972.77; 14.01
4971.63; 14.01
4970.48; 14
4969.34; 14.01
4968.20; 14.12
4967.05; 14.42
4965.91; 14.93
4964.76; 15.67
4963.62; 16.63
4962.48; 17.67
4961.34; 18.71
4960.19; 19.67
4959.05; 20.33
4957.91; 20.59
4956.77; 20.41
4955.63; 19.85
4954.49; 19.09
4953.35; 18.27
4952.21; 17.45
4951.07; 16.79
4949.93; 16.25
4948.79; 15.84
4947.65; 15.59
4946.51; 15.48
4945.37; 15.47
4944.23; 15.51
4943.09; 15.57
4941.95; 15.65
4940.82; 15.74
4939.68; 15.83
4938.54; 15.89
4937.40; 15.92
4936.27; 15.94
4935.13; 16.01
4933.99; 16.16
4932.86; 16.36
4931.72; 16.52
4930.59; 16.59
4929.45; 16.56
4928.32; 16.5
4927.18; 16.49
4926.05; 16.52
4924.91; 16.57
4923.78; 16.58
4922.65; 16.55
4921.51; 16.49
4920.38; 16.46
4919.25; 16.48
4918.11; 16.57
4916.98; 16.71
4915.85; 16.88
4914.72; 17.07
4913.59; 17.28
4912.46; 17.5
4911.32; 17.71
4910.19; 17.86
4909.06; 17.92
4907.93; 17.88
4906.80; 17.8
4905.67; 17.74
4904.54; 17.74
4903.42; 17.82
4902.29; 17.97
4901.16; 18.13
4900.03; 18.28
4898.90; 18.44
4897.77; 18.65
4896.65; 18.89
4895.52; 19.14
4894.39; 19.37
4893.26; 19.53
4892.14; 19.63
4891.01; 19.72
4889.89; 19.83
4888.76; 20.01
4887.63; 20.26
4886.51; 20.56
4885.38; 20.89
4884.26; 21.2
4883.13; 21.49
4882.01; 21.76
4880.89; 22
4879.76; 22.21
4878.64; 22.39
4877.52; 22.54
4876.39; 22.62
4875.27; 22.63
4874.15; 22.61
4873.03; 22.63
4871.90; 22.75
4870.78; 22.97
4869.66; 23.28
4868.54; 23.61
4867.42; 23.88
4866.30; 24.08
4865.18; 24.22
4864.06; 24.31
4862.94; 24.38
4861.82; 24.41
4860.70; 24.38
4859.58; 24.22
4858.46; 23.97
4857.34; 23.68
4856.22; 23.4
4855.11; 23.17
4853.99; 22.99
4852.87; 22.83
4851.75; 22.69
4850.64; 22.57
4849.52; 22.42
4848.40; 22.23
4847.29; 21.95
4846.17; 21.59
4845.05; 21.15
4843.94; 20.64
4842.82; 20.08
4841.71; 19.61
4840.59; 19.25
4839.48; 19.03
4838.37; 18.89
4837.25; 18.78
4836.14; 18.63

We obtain 0.21 mag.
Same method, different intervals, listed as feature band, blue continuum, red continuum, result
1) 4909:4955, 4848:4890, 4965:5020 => 0.22 mag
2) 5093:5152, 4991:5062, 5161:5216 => 0.15 mag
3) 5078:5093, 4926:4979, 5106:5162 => 0.08 mag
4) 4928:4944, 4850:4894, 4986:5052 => 0.25 mag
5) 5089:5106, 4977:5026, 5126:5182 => 0.17 mag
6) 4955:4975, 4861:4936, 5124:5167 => 0.06 mag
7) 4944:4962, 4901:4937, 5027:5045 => -0.12 mag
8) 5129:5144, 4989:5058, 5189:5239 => 0.15 mag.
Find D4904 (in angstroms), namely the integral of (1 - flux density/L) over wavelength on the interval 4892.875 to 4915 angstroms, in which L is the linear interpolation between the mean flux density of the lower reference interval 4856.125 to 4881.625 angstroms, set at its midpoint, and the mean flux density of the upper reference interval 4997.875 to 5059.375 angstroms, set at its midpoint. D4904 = 3.9 angstroms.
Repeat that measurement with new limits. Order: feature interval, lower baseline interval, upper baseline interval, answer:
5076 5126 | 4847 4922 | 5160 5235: 8.25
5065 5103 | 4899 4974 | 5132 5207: 3.74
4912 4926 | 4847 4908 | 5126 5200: 2.40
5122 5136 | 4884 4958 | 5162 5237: 1.30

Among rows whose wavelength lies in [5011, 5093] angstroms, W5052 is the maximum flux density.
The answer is 20.79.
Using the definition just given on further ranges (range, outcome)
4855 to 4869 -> 24.41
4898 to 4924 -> 18.44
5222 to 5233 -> 12.46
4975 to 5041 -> 33.68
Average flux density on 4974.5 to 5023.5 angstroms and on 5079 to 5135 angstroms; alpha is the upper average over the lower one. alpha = 0.7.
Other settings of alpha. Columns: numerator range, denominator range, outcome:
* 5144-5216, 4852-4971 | 0.67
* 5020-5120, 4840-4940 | 0.66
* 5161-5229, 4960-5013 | 0.70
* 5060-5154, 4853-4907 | 0.59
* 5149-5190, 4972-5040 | 0.75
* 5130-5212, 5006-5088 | 0.86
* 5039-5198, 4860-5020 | 0.69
